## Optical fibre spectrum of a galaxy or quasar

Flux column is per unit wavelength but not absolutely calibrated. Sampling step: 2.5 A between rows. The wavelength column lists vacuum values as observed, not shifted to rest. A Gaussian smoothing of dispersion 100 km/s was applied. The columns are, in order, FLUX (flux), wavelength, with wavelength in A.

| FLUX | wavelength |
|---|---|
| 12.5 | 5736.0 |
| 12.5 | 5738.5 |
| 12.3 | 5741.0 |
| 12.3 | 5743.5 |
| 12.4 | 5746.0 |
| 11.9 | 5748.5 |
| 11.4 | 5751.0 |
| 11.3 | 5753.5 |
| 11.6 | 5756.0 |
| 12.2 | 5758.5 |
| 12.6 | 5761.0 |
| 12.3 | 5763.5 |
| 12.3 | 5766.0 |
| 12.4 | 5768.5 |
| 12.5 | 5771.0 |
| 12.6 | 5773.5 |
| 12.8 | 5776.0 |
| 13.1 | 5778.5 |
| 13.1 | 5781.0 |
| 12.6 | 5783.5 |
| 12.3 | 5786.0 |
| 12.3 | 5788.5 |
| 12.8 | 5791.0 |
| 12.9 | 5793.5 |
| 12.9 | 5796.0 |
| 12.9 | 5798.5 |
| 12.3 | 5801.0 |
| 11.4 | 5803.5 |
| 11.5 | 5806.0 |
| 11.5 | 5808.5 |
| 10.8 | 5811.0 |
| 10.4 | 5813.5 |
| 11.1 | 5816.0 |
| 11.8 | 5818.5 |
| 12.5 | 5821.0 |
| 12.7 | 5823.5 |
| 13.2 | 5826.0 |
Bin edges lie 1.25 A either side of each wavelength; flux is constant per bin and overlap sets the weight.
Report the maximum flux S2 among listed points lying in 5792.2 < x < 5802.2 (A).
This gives 12.9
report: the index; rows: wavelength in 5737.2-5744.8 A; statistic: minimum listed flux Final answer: 12.3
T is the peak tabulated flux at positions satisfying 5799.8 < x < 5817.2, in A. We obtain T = 12.3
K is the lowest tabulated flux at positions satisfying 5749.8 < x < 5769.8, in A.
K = 11.3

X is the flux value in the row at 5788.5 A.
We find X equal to 12.3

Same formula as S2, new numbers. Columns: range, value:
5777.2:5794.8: 13.1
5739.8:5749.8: 12.4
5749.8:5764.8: 12.6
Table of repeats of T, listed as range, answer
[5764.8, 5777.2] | 12.8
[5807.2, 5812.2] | 11.5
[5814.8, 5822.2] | 12.5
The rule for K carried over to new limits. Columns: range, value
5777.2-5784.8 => 12.6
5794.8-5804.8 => 11.4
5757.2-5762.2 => 12.2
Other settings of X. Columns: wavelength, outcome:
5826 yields 13.2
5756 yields 11.6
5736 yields 12.5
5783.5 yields 12.6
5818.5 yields 11.8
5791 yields 12.8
